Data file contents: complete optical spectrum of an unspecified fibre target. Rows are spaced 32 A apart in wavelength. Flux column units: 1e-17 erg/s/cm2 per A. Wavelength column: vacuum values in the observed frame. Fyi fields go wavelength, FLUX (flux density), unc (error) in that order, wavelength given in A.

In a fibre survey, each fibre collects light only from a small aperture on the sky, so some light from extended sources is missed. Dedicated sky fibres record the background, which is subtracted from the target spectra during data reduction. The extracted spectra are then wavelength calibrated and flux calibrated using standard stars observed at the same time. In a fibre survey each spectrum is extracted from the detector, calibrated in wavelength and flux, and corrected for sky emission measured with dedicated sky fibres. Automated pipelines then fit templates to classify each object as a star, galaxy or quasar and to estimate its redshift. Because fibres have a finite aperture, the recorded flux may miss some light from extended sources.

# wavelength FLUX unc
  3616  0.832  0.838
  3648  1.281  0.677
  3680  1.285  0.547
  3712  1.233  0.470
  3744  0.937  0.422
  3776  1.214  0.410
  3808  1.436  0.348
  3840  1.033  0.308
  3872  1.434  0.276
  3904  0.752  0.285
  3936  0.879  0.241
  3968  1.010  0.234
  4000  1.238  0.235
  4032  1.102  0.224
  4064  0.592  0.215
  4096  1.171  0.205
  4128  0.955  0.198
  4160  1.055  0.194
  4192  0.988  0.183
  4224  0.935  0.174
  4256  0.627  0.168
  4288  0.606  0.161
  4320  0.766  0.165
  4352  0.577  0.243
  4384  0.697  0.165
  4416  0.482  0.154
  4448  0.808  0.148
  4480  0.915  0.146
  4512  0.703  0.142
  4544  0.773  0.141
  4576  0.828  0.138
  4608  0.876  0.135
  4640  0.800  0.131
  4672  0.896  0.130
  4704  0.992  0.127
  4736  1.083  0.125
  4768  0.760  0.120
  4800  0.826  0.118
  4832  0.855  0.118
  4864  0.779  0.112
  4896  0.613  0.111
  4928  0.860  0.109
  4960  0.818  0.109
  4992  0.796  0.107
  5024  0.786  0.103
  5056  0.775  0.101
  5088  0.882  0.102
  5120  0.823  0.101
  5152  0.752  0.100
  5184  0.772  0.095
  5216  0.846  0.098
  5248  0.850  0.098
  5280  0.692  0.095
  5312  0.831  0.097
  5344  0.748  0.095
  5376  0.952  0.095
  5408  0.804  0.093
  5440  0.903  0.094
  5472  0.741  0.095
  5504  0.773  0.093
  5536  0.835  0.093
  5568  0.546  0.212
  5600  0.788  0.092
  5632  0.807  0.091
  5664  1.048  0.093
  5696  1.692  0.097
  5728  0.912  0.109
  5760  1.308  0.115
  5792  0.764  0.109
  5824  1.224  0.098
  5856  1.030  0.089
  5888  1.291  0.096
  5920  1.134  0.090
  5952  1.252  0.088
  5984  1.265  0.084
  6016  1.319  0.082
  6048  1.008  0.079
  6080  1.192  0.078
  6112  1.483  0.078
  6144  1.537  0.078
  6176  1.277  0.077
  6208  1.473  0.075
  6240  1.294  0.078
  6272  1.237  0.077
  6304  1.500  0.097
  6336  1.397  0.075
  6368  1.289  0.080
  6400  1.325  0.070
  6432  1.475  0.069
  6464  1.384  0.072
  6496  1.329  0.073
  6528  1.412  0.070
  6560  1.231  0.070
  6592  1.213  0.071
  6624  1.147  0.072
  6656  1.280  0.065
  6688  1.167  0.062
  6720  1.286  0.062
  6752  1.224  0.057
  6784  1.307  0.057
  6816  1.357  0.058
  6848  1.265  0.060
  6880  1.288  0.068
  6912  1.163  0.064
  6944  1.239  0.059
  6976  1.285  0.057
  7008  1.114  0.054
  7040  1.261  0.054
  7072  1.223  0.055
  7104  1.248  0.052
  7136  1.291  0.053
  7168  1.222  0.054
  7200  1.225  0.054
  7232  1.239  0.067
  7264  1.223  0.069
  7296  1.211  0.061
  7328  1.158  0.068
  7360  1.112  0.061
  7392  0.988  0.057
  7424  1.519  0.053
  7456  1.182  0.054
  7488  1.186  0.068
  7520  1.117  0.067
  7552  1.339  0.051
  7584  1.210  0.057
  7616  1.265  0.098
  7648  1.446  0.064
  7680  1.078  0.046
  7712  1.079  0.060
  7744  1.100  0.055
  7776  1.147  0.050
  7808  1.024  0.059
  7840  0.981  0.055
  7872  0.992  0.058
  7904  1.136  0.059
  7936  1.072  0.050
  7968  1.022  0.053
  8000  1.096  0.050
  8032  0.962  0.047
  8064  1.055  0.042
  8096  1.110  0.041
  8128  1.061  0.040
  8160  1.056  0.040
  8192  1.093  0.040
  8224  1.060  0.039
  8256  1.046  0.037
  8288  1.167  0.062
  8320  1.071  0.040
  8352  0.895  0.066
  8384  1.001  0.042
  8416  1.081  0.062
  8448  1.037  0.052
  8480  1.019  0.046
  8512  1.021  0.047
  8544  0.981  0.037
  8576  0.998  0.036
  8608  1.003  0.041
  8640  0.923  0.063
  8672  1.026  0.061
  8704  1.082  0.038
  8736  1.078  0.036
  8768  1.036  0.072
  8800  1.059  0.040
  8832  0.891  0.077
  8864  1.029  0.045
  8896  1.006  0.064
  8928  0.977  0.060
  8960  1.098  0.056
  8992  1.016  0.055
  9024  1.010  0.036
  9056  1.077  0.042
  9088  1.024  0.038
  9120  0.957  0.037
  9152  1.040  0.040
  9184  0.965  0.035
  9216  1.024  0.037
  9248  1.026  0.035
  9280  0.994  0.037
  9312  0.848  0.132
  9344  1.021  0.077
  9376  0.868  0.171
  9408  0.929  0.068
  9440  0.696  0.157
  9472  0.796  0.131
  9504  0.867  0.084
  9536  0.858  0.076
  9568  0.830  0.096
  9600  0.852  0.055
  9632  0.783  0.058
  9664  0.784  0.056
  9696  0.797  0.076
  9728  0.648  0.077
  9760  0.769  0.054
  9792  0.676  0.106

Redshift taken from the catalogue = 0.52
